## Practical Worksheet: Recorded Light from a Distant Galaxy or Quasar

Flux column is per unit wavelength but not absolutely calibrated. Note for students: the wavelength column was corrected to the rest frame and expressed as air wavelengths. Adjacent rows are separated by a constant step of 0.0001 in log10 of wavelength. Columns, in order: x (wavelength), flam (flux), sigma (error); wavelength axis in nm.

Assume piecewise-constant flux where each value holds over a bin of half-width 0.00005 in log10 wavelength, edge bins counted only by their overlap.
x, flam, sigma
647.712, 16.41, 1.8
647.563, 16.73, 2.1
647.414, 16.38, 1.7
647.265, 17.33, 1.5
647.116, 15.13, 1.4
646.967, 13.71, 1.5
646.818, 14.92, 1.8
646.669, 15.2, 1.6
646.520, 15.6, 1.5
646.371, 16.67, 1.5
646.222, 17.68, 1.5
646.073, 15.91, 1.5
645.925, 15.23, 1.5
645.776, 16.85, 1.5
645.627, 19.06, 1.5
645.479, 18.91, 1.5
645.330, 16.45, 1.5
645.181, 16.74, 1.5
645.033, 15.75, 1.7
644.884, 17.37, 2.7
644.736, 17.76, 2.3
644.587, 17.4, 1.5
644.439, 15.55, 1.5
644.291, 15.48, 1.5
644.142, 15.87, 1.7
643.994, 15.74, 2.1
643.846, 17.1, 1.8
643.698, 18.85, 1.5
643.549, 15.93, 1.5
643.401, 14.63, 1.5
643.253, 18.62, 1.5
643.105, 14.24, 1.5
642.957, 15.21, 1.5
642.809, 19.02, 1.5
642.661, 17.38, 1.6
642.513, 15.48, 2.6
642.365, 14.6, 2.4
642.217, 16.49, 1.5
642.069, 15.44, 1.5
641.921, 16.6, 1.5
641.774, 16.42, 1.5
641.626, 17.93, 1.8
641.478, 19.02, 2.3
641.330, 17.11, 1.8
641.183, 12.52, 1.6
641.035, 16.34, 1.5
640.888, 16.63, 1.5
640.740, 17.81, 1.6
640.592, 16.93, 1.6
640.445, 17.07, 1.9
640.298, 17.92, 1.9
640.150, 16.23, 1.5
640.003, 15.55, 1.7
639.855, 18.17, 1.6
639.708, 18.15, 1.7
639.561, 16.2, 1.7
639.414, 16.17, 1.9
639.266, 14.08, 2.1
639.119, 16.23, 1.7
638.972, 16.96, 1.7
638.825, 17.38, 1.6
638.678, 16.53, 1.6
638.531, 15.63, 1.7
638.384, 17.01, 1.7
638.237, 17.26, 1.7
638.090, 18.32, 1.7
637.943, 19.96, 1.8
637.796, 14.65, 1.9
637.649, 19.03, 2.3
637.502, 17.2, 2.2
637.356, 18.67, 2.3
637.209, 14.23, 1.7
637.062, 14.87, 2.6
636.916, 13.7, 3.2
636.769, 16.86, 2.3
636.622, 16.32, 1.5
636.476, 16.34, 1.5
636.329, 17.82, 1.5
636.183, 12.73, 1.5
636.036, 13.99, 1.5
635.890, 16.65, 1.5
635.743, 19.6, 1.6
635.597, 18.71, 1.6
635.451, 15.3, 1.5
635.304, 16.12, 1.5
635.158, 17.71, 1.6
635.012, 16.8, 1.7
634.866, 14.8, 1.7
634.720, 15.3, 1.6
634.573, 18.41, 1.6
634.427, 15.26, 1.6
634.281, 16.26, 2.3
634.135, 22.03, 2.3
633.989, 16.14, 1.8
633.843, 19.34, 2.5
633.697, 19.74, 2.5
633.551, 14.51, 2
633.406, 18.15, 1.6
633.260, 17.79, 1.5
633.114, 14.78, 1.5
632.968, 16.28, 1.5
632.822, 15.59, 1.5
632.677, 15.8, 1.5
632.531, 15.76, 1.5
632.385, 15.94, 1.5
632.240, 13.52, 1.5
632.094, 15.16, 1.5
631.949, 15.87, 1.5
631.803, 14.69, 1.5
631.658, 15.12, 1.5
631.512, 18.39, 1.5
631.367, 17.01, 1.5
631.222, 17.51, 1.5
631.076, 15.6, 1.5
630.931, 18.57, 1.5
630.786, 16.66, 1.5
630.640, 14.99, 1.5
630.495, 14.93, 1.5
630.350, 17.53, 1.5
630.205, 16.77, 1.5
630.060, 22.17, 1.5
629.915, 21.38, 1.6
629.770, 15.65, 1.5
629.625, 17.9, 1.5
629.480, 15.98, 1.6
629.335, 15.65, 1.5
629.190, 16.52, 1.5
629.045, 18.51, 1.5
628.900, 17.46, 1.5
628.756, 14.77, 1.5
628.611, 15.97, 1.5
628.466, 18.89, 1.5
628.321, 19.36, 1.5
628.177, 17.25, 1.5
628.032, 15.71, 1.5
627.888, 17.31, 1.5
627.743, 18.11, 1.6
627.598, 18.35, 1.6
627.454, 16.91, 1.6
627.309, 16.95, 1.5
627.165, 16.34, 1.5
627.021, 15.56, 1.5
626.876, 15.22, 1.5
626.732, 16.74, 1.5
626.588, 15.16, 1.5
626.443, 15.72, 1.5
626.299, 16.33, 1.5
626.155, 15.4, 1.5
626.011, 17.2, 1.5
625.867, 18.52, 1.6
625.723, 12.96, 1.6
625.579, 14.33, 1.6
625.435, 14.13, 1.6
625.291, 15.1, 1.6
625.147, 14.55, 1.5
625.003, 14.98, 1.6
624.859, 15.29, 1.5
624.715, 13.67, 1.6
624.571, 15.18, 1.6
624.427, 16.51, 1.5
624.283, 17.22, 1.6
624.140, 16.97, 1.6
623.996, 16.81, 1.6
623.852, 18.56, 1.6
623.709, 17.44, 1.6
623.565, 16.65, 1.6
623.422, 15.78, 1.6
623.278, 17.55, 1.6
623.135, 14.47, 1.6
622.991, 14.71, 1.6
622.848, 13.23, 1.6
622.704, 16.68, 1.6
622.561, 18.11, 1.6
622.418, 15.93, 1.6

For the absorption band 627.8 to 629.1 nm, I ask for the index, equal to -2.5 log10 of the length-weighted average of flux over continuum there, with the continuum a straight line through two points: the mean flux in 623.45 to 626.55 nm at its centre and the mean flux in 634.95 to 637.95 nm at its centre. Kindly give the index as -0.08 mag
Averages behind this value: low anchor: 15.9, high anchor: 16.5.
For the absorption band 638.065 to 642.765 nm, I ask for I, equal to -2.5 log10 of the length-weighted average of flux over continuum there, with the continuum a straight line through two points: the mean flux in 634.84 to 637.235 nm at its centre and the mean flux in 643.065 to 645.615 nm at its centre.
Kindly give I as -0.013 mag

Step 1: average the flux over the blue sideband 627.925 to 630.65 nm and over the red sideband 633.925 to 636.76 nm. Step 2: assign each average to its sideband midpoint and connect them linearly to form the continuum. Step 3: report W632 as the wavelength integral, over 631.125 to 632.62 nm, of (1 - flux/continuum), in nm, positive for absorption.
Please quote 0.10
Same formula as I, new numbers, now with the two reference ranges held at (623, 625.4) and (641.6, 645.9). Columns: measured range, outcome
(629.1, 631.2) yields -0.07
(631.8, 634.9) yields -0.01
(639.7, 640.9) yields -0.04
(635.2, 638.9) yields -0.01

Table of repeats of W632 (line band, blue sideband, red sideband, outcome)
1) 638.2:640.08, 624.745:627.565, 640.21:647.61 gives -0.03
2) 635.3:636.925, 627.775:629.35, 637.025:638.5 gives 0.08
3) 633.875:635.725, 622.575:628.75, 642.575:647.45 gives -0.08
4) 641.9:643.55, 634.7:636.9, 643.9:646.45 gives 0.05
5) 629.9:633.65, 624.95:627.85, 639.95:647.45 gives -0.09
